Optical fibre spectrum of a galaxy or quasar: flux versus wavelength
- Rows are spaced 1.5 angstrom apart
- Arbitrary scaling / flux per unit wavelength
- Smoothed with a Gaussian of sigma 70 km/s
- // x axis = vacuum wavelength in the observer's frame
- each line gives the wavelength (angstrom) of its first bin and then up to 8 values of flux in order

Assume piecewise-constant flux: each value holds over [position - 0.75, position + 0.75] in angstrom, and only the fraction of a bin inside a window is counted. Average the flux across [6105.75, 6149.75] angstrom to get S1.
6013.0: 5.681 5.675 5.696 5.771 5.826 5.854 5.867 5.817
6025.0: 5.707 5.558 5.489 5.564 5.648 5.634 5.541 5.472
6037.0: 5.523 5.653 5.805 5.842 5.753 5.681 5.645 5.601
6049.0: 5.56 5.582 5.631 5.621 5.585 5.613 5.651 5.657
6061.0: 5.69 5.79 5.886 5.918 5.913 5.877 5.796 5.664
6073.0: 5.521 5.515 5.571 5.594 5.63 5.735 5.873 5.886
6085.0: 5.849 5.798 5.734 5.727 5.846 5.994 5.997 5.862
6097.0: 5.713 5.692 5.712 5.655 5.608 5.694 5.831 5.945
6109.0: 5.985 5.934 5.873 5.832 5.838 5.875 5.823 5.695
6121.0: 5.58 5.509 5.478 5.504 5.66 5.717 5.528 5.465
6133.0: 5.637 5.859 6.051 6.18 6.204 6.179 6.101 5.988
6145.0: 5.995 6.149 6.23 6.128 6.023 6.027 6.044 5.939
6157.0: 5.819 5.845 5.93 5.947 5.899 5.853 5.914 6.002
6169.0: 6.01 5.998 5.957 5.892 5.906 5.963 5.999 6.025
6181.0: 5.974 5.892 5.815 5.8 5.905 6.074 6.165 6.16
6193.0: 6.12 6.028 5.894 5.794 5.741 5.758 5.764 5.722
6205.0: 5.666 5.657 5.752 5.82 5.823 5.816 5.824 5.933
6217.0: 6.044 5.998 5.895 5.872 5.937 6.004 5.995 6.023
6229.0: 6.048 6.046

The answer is 5.86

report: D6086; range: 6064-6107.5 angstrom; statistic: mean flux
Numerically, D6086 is 5.76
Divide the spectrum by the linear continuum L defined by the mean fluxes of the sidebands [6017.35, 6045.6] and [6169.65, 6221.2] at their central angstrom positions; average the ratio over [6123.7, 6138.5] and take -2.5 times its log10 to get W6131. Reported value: 0.02 mag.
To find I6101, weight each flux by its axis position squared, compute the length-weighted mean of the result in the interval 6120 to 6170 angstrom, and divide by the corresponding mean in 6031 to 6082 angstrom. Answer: 1.1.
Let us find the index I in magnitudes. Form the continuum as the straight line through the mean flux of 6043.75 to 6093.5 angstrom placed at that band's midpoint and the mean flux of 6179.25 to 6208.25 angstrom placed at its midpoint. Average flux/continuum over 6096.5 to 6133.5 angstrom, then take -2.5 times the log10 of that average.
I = 0.01 mag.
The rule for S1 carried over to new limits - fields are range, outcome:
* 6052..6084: 5.71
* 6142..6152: 6.09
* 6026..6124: 5.72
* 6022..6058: 5.64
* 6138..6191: 5.99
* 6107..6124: 5.79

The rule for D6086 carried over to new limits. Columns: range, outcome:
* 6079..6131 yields 5.76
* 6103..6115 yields 5.85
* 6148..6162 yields 5.98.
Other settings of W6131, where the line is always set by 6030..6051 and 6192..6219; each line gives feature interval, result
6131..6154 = -0.047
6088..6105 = -0.012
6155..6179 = -0.025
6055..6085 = -0.009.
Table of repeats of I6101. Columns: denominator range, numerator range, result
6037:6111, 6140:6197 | 1.08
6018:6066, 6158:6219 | 1.09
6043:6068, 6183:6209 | 1.08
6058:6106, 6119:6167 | 1.04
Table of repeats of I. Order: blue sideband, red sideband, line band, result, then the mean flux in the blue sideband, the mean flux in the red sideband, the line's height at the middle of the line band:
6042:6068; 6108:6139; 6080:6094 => -0.021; 5.7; 5.76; 5.73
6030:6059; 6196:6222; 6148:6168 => -0.037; 5.63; 5.82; 5.76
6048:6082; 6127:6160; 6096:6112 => 0.006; 5.69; 5.95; 5.82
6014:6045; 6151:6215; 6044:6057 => 0.020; 5.68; 5.9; 5.71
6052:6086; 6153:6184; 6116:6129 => 0.037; 5.72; 5.94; 5.84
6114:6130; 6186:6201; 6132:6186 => -0.029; 5.66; 5.96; 5.82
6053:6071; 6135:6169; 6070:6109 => 0.015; 5.75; 6.02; 5.83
